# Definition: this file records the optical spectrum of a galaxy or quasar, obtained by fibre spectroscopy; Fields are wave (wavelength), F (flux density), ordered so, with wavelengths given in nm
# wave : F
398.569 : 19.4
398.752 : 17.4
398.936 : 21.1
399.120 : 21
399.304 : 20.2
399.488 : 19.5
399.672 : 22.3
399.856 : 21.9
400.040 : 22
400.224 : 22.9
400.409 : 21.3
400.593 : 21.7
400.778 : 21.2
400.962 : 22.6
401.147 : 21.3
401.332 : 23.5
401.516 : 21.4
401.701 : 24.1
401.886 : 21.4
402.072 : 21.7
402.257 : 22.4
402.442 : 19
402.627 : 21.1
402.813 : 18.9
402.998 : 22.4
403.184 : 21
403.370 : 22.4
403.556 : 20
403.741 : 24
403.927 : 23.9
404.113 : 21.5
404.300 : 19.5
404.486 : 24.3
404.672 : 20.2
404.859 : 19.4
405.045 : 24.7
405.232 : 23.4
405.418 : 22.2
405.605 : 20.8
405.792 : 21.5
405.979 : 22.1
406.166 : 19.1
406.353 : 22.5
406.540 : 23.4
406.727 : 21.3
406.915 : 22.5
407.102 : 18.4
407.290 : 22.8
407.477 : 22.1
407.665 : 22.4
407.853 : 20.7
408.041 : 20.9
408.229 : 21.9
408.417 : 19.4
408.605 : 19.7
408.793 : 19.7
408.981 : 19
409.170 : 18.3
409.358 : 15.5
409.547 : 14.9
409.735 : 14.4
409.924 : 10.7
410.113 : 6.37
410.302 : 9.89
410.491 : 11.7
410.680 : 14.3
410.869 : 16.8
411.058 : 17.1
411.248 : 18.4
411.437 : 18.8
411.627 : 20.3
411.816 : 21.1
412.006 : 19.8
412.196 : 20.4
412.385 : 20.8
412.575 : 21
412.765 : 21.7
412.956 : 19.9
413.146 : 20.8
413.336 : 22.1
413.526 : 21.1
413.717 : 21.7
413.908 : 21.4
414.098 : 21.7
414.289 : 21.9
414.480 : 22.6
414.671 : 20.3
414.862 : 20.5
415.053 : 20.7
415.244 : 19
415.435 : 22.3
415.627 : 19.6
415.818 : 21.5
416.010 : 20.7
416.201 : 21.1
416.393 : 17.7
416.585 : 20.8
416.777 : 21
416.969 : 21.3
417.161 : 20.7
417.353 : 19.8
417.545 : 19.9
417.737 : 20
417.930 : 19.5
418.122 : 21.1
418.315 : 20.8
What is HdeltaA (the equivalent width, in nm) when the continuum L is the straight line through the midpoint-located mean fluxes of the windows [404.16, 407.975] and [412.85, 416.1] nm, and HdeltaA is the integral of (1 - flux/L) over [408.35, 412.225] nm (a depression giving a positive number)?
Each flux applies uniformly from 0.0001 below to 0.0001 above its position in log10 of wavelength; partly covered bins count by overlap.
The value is 0.89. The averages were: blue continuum 21.7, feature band 16.4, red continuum 21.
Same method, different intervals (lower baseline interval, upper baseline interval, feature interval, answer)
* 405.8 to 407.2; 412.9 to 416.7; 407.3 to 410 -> 0.32 nm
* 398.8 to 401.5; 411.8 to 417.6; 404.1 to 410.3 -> 0.44 nm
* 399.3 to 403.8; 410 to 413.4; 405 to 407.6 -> -0.27 nm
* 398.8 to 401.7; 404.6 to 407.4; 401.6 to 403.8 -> 0.01 nm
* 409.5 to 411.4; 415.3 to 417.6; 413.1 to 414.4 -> -0.31 nm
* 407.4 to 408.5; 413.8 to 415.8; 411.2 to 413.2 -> 0.08 nm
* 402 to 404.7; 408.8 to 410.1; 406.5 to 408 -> -0.36 nm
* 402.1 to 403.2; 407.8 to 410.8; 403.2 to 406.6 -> -0.48 nm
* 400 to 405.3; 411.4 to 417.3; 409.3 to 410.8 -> 0.63 nm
